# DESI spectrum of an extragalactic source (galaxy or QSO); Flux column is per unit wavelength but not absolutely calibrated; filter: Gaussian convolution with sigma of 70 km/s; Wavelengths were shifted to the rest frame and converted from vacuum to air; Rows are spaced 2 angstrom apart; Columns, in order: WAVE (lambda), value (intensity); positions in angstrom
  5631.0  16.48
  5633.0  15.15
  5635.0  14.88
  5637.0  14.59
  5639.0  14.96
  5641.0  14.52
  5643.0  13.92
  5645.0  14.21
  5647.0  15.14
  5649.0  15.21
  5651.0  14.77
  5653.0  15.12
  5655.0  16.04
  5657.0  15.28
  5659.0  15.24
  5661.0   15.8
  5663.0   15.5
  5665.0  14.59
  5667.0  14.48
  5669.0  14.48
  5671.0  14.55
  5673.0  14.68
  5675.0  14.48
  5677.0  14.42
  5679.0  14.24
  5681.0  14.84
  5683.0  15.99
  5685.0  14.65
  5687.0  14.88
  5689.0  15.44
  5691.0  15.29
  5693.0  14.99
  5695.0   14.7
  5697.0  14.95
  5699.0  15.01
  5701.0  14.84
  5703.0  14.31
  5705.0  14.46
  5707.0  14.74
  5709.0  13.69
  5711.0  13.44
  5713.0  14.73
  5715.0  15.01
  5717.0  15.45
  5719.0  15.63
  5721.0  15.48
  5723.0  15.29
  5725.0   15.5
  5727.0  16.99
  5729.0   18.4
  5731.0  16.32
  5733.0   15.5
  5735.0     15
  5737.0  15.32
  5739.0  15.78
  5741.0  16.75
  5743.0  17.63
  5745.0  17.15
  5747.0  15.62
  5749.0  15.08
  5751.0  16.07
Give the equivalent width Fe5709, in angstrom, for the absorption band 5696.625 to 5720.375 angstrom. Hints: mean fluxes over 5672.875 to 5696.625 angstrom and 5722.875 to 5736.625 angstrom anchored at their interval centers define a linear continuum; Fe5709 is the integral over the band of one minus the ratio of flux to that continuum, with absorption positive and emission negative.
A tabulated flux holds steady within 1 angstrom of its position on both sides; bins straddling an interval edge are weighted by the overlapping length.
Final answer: 1.3 angstrom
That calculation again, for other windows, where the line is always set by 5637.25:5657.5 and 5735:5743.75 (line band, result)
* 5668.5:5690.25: 0.8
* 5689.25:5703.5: 0.6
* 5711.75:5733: 0.1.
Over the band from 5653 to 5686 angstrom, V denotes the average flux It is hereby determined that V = 15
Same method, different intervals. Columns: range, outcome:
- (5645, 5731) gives 15.1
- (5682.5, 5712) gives 14.7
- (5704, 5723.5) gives 14.8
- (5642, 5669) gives 15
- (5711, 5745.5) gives 15.9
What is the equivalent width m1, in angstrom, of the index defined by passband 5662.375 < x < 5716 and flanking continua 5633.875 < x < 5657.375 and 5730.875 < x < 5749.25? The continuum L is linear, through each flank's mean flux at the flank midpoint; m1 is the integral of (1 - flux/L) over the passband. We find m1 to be 2.43 angstrom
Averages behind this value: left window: 14.9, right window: 16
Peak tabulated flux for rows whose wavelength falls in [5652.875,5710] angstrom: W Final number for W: 16.04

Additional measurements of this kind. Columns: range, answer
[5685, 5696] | 15.44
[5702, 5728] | 16.99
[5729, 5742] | 18.4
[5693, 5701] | 15.01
